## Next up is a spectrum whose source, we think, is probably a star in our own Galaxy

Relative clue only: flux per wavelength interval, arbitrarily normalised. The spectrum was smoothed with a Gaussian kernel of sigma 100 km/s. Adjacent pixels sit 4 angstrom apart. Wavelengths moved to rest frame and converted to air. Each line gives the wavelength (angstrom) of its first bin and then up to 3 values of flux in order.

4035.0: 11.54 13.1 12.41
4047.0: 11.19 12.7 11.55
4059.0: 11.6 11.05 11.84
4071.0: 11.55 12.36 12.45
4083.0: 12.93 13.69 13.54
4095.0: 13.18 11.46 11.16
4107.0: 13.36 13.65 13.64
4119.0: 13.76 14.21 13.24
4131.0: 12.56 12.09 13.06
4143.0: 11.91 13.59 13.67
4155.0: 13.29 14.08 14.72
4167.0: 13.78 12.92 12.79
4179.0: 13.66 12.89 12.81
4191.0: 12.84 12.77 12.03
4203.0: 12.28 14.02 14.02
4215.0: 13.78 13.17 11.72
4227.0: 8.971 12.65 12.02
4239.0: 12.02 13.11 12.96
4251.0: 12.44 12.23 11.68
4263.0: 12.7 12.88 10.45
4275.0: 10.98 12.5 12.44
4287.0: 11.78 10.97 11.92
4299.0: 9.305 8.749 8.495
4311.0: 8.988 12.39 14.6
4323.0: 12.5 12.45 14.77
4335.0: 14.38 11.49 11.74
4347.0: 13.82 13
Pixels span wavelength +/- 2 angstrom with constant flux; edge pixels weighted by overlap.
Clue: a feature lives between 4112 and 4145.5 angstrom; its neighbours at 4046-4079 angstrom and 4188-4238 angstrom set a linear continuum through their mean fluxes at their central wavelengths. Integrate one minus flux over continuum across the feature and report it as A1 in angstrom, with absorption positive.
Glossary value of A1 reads -2.70 angstrom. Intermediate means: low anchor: 11.8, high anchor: 12.5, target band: 13.1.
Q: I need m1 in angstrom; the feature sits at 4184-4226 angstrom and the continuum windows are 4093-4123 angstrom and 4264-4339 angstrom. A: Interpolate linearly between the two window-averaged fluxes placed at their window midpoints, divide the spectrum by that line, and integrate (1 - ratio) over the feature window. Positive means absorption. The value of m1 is -1.7 angstrom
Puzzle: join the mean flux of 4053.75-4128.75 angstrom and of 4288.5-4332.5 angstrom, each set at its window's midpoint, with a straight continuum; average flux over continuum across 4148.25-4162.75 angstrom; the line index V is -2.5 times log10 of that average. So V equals -0.128 mag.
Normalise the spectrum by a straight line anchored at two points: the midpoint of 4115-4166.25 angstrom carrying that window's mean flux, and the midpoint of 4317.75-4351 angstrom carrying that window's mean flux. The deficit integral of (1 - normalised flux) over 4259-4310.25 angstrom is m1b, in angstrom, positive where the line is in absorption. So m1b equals 8.4 angstrom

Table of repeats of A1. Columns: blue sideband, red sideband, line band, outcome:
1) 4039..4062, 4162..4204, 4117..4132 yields -1.1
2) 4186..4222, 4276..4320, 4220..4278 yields 0.6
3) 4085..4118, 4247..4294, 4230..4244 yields -0.3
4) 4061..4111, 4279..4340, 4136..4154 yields -1.1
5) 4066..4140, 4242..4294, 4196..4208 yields -0.3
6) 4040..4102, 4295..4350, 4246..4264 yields -0.6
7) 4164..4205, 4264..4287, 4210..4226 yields -0.4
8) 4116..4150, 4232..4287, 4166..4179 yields -0.4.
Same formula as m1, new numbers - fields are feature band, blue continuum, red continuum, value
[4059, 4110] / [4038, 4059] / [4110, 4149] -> 0.8 angstrom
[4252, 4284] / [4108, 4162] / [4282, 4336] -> 0.1 angstrom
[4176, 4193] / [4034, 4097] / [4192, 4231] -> -0.7 angstrom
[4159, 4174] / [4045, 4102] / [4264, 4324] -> -2.5 angstrom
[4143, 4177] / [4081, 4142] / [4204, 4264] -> -1.8 angstrom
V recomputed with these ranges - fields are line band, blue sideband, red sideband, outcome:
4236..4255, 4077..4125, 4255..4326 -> -0.07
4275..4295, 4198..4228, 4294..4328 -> -0.04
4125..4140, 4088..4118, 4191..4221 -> 0.02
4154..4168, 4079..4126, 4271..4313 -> -0.14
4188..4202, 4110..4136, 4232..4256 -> 0.02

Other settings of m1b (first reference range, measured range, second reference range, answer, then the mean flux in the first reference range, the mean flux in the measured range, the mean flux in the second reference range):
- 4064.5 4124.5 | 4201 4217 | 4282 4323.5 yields -2.3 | 12.8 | 13.5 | 11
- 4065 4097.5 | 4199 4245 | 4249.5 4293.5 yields -1.5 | 12.7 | 12.5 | 11.9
